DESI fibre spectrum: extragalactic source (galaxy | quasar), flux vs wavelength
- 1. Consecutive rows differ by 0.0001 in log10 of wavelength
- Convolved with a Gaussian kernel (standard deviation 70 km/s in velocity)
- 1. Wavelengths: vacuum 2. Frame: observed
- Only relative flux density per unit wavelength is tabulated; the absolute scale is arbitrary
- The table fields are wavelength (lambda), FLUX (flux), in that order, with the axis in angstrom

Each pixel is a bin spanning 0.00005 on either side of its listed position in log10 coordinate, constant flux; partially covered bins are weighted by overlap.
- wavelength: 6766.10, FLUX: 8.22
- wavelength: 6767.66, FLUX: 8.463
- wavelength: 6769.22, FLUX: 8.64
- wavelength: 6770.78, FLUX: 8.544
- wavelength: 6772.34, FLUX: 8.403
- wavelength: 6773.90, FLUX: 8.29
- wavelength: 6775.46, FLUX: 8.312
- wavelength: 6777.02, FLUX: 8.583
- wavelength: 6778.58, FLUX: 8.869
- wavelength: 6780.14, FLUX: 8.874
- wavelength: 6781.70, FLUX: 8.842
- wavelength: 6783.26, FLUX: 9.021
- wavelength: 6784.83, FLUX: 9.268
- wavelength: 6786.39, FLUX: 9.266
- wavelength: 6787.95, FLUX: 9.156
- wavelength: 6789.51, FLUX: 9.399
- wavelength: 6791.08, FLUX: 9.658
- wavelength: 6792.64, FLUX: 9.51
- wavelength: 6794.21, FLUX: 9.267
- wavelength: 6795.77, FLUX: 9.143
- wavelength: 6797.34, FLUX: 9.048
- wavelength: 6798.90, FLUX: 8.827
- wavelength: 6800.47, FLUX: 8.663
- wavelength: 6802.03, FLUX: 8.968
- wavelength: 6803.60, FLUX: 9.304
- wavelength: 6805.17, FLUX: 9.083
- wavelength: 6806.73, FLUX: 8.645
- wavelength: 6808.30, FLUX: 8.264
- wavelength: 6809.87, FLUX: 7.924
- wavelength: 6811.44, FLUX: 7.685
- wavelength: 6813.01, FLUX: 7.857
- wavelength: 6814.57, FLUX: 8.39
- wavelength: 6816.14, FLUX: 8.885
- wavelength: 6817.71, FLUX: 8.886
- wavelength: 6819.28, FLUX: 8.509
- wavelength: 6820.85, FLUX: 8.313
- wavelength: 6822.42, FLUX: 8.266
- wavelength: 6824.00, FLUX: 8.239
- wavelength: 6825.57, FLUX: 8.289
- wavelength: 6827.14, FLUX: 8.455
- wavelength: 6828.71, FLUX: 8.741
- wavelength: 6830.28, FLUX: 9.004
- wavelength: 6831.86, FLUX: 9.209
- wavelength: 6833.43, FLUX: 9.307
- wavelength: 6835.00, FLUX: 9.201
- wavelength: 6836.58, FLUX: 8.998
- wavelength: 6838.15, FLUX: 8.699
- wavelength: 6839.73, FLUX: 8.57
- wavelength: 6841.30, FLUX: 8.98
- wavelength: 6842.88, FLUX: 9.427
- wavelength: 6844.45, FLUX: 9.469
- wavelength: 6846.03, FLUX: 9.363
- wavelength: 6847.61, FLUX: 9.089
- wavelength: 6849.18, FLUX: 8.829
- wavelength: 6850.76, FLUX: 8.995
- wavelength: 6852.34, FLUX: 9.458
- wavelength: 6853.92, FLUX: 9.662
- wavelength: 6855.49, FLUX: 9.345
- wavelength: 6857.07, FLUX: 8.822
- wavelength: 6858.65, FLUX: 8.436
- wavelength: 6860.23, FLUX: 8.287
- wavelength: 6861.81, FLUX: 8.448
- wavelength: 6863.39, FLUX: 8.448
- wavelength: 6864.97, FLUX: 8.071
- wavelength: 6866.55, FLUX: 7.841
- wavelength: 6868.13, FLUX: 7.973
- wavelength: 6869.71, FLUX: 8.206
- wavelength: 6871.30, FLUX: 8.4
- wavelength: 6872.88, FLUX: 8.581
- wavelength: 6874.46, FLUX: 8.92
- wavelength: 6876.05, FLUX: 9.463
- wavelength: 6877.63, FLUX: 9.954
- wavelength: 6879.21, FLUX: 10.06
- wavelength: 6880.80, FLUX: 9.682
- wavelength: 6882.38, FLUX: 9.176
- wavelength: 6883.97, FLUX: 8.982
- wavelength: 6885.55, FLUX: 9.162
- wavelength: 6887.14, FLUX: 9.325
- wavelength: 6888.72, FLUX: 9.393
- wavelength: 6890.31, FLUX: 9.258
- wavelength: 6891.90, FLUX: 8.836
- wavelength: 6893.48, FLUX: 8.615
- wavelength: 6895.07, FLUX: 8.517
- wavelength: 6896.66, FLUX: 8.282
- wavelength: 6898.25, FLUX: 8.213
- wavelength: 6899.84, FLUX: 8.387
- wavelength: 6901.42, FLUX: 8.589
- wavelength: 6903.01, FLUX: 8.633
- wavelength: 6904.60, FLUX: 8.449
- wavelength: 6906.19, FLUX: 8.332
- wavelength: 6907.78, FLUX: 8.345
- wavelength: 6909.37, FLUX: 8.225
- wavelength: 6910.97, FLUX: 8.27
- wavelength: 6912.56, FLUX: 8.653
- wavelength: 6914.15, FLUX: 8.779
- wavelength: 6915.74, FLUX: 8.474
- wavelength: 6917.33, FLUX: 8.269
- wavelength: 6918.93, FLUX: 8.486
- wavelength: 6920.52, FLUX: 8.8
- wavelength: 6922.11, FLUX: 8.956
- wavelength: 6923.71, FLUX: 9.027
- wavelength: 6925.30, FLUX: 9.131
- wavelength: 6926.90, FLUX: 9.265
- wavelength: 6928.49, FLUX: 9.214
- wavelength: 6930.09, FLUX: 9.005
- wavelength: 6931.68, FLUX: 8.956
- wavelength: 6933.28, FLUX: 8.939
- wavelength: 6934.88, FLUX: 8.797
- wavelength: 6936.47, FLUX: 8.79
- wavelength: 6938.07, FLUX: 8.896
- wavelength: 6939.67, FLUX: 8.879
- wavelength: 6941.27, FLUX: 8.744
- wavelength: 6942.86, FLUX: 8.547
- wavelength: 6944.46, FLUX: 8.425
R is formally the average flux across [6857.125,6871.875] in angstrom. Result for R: 8.26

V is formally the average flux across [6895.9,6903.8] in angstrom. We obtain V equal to 8.43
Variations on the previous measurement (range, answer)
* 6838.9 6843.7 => 9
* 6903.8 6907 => 8.39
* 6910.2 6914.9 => 8.57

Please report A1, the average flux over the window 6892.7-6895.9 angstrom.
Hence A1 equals 8.55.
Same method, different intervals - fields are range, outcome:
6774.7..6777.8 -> 8.45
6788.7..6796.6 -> 9.39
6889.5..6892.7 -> 9.05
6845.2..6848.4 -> 9.23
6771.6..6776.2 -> 8.33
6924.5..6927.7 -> 9.21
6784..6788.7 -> 9.22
